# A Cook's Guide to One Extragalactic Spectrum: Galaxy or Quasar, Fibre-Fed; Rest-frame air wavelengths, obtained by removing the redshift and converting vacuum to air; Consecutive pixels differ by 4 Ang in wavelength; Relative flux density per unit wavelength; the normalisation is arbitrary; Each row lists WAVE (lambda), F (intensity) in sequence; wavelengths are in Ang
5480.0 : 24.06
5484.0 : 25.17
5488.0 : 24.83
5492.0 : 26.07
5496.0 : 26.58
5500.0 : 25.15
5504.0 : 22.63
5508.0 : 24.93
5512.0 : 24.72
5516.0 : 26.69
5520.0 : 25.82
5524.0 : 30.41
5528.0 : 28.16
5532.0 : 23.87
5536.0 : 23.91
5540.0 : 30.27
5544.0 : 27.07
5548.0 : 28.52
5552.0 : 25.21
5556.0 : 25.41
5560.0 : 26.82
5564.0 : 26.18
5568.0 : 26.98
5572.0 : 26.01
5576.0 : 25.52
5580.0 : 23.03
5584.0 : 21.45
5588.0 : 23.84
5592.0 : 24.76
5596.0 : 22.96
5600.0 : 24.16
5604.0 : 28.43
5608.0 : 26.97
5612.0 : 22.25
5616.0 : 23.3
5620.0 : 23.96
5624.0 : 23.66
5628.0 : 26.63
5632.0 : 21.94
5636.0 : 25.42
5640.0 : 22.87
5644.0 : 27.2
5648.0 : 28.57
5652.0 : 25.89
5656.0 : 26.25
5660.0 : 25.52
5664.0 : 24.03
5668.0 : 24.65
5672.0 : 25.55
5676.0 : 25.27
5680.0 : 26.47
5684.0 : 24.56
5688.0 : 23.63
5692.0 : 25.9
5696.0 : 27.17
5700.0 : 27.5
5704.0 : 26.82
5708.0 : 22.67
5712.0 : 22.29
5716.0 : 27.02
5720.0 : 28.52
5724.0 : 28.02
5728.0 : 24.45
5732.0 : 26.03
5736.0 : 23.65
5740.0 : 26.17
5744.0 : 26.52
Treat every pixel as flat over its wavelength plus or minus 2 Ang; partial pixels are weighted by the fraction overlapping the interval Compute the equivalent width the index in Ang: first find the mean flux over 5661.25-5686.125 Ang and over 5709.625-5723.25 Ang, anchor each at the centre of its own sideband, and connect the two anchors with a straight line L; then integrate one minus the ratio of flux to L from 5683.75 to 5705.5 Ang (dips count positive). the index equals -0.4 Ang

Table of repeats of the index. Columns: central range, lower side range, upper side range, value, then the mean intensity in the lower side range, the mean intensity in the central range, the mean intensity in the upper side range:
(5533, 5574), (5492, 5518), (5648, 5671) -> -2.0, 25.2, 26.6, 25.6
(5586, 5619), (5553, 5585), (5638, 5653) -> 1.4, 25.3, 24.6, 26.1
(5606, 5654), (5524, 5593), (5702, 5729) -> 1.7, 25.9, 24.9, 25.7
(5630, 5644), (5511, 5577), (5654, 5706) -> 1.1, 26.6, 24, 25.6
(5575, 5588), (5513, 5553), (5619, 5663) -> 1.5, 27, 23.2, 25.3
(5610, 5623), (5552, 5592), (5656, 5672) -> 0.9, 25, 23.2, 25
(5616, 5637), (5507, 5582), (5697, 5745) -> 1.5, 26.3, 24.2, 25.8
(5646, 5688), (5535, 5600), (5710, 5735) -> 0.3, 25.5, 25.6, 26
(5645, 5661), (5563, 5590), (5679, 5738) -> -0.9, 24.7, 26.7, 25.6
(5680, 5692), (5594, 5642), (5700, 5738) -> 0.2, 24.4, 24.8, 25.6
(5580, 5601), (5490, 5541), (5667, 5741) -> 2.0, 26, 23.4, 25.6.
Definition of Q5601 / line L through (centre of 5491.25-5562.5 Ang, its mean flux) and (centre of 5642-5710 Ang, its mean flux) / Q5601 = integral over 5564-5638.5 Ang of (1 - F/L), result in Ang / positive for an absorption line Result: 4.1 Ang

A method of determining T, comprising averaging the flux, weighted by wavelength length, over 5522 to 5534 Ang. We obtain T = 27.5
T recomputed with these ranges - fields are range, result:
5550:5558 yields 25.3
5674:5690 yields 25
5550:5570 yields 26.1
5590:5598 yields 23.9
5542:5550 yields 27.8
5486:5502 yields 25.7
